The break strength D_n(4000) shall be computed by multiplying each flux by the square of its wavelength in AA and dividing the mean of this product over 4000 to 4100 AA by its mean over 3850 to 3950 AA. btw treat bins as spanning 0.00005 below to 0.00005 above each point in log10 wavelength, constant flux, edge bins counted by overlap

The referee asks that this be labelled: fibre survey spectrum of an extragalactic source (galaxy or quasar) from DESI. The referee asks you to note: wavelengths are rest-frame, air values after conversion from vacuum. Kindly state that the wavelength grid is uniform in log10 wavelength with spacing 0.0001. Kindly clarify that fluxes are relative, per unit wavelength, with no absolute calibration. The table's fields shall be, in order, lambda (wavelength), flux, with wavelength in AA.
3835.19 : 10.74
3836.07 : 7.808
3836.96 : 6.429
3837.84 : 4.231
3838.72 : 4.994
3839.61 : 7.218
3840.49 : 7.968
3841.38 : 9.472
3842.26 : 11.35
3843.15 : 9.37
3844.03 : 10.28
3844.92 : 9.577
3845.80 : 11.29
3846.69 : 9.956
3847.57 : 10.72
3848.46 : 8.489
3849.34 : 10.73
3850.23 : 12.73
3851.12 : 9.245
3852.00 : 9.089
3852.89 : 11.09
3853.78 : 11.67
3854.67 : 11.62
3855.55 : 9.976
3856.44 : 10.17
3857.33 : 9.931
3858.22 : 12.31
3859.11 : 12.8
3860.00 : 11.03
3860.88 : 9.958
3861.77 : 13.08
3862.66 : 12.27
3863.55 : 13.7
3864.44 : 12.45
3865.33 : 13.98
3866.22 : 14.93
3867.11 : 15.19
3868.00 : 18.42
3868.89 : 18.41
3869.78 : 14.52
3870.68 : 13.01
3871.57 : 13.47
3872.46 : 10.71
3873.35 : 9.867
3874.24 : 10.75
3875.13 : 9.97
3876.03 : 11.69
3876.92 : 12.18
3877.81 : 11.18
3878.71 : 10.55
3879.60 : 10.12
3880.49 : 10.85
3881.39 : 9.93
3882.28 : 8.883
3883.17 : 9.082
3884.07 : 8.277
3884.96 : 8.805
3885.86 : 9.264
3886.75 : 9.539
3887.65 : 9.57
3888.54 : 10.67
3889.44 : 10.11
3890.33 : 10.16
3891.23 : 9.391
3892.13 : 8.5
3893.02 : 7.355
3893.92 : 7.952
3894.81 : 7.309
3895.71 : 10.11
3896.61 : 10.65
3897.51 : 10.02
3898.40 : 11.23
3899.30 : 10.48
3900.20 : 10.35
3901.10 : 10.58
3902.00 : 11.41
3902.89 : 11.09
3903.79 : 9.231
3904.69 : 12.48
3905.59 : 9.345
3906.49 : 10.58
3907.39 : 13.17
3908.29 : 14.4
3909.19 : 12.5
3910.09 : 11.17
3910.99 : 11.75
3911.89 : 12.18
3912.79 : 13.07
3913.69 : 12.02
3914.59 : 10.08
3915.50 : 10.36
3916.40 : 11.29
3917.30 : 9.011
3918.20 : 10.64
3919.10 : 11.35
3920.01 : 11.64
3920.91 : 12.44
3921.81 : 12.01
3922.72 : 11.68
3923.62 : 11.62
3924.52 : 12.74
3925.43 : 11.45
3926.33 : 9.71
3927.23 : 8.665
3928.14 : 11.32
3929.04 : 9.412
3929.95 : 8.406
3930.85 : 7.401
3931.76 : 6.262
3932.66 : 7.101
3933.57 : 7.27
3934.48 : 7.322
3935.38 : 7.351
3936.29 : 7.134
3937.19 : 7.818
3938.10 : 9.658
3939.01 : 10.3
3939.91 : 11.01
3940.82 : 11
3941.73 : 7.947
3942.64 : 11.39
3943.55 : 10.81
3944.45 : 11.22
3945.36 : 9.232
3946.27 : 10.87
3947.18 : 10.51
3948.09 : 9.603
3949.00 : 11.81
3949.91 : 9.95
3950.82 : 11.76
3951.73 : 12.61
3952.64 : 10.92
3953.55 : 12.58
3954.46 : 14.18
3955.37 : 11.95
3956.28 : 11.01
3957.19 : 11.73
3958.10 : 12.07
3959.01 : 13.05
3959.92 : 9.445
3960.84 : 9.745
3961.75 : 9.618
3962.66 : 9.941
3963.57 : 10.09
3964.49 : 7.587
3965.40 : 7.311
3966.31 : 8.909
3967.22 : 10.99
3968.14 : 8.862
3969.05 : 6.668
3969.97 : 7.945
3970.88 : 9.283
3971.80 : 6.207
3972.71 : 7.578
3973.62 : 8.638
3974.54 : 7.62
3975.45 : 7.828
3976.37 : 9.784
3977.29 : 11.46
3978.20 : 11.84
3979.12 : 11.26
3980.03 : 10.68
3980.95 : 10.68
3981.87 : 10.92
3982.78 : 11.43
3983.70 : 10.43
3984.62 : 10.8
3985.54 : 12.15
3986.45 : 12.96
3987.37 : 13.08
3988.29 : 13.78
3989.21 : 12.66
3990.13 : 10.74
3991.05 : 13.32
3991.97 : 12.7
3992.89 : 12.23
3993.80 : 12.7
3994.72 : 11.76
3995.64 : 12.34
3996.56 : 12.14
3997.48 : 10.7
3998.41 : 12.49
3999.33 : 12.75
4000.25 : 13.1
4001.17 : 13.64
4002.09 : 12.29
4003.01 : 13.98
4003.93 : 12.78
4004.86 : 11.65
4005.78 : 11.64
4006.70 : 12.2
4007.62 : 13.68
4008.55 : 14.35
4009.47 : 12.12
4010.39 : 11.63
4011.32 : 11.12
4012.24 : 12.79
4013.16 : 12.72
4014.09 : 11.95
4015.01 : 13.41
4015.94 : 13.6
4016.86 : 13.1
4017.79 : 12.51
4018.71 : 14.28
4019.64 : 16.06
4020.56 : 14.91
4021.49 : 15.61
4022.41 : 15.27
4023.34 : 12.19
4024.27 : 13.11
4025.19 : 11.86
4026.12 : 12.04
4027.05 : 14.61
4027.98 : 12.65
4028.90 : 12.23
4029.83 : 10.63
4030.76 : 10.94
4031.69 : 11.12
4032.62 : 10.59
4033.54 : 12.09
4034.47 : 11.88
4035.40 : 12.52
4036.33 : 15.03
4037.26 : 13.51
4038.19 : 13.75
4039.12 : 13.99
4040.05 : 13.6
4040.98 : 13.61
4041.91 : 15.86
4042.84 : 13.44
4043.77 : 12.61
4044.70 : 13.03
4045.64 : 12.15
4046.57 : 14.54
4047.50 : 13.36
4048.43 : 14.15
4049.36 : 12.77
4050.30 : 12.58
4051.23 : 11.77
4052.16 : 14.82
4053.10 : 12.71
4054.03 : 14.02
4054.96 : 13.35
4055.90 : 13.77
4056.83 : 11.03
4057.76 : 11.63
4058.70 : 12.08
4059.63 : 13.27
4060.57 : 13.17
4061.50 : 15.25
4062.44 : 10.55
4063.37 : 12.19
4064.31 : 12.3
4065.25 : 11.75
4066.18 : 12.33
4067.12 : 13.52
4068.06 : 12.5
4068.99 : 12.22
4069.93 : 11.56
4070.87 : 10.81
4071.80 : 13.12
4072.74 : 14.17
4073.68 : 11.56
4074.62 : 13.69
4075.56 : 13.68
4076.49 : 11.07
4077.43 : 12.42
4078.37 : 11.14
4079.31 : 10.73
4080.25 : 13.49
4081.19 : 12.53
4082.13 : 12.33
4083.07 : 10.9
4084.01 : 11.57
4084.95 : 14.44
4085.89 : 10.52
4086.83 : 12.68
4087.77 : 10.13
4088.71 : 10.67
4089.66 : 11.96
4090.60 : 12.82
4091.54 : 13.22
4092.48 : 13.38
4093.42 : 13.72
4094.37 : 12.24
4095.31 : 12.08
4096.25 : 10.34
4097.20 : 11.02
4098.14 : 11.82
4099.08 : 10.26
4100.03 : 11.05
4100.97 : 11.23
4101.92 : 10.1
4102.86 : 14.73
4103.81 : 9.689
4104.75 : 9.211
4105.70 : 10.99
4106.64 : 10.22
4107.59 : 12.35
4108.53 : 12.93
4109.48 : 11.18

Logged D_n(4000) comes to 1.3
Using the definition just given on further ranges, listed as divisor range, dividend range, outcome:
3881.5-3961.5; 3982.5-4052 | 1.30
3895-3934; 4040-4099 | 1.27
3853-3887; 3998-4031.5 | 1.19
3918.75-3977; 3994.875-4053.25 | 1.37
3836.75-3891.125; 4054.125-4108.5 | 1.24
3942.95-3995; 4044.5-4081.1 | 1.24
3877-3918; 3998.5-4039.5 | 1.32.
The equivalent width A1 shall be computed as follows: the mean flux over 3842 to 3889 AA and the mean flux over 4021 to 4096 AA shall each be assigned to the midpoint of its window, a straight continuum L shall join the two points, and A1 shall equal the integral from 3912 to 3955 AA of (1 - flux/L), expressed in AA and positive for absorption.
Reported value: 5.3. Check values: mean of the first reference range 11.3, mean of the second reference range 12.7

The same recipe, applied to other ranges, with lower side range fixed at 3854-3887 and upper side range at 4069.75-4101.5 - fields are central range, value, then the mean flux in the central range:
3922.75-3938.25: 3.8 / 8.92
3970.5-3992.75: 2.1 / 10.8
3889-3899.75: 2.1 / 9.44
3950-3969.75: 2.3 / 10.5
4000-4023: -2.5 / 13.2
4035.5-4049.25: -2.0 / 13.7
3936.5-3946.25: 1.5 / 10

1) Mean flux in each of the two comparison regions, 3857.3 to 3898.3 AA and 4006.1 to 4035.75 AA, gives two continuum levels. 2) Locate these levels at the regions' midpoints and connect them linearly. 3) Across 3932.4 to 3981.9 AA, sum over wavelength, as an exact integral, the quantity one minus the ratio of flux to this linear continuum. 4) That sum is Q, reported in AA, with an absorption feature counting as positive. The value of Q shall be 9.1 AA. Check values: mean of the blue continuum 11.2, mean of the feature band 9.86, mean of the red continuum 12.8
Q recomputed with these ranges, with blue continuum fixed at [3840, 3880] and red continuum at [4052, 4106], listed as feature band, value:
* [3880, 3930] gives 5.11 AA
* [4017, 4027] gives -1.49 AA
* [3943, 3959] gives 0.58 AA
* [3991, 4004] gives -0.68 AA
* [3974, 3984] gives 1.30 AA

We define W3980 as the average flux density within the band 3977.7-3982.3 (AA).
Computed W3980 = 11.1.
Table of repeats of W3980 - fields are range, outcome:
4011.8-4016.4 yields 12.9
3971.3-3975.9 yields 7.59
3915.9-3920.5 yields 10.8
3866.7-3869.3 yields 17.4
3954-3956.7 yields 12.4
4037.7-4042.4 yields 14.2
